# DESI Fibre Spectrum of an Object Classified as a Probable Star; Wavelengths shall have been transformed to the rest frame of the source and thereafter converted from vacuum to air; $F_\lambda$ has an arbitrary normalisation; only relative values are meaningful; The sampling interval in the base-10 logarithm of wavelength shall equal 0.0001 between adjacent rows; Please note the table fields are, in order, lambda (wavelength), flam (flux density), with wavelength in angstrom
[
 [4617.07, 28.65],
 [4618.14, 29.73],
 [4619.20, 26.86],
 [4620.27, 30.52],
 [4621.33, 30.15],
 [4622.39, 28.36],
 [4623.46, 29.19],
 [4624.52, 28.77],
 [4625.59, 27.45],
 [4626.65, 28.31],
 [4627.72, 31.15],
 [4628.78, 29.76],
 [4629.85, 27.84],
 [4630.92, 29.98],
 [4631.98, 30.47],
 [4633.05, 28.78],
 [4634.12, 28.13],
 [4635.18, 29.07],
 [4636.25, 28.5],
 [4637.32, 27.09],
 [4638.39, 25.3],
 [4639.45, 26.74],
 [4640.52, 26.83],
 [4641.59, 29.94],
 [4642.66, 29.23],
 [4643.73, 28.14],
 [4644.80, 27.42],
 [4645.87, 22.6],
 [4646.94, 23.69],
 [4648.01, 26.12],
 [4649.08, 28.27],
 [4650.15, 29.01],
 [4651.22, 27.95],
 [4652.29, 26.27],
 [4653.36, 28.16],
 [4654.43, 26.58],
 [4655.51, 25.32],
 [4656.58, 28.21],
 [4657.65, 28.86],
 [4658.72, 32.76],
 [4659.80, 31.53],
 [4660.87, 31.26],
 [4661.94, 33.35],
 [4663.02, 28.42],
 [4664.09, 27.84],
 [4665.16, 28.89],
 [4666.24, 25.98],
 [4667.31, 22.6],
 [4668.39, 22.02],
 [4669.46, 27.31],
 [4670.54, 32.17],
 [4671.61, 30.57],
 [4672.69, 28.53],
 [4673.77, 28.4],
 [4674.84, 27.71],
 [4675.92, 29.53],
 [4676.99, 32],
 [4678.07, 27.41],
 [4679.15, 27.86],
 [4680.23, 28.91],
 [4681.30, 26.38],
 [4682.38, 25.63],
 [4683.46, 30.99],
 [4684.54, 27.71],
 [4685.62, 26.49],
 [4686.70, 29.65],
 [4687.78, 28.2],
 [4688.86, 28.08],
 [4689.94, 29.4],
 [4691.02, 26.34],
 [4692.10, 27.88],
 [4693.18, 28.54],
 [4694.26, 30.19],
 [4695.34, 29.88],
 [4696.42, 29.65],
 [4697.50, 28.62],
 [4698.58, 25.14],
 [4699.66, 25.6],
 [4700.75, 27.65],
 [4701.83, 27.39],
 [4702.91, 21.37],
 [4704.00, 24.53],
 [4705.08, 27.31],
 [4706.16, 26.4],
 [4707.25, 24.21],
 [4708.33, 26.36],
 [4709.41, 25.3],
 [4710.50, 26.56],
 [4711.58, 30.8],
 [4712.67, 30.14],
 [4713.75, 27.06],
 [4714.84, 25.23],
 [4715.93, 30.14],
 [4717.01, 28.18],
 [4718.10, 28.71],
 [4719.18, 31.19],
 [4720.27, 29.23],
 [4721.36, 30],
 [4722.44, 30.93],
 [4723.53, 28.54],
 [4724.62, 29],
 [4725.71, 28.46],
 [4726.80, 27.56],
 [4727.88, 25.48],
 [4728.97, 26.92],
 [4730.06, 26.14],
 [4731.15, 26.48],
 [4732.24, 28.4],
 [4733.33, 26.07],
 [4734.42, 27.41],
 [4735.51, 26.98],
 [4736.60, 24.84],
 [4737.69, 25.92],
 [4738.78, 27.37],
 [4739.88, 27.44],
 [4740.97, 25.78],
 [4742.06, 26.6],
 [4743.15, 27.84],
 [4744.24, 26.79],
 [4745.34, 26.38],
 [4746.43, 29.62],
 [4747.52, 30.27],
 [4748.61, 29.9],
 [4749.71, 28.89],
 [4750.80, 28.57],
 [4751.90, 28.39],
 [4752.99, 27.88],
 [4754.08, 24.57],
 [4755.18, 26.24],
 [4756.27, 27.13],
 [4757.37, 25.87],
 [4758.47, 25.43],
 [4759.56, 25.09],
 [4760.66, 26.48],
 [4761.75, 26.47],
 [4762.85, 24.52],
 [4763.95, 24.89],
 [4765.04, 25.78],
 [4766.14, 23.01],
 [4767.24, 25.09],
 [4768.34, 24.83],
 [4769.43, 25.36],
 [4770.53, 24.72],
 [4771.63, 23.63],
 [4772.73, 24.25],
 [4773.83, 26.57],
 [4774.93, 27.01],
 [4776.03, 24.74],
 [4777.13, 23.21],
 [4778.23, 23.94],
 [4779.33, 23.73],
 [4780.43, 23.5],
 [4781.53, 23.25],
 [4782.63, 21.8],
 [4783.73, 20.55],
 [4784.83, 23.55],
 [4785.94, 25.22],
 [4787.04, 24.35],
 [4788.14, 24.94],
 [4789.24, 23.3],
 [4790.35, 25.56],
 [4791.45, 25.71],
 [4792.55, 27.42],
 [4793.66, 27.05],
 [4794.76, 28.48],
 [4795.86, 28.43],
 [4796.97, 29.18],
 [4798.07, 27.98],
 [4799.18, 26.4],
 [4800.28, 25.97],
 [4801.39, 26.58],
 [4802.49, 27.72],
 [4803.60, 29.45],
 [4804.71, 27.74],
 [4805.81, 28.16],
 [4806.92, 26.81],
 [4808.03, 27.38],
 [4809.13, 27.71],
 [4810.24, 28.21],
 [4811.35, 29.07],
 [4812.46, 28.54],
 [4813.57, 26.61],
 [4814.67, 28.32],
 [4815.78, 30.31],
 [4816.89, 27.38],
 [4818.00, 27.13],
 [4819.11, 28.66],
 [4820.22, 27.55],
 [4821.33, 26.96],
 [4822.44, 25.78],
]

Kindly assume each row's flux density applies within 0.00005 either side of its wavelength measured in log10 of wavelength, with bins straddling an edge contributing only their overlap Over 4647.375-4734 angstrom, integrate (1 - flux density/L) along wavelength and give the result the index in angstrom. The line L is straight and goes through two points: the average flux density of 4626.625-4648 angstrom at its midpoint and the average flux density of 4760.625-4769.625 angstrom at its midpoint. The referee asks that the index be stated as -4.0 angstrom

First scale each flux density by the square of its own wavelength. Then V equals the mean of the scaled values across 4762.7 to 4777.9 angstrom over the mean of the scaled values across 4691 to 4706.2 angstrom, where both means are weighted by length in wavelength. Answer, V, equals 0.94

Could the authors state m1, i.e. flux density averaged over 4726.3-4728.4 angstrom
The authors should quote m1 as 26.6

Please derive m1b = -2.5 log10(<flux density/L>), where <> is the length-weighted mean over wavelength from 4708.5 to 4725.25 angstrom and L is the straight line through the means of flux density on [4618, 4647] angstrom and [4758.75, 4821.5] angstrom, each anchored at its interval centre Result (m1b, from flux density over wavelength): -0.06 mag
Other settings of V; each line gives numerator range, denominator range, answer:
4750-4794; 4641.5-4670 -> 0.95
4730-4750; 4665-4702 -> 1.00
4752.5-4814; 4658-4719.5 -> 0.96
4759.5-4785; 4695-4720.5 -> 0.92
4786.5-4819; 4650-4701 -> 1.02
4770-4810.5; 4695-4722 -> 0.97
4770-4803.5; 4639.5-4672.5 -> 0.96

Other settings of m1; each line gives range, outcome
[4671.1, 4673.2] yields 29.5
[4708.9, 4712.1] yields 27.5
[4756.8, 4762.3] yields 25.9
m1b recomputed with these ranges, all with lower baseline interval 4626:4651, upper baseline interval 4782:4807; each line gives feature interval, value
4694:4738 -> -0.02 mag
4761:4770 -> 0.06 mag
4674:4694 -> -0.03 mag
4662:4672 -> 0.00 mag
